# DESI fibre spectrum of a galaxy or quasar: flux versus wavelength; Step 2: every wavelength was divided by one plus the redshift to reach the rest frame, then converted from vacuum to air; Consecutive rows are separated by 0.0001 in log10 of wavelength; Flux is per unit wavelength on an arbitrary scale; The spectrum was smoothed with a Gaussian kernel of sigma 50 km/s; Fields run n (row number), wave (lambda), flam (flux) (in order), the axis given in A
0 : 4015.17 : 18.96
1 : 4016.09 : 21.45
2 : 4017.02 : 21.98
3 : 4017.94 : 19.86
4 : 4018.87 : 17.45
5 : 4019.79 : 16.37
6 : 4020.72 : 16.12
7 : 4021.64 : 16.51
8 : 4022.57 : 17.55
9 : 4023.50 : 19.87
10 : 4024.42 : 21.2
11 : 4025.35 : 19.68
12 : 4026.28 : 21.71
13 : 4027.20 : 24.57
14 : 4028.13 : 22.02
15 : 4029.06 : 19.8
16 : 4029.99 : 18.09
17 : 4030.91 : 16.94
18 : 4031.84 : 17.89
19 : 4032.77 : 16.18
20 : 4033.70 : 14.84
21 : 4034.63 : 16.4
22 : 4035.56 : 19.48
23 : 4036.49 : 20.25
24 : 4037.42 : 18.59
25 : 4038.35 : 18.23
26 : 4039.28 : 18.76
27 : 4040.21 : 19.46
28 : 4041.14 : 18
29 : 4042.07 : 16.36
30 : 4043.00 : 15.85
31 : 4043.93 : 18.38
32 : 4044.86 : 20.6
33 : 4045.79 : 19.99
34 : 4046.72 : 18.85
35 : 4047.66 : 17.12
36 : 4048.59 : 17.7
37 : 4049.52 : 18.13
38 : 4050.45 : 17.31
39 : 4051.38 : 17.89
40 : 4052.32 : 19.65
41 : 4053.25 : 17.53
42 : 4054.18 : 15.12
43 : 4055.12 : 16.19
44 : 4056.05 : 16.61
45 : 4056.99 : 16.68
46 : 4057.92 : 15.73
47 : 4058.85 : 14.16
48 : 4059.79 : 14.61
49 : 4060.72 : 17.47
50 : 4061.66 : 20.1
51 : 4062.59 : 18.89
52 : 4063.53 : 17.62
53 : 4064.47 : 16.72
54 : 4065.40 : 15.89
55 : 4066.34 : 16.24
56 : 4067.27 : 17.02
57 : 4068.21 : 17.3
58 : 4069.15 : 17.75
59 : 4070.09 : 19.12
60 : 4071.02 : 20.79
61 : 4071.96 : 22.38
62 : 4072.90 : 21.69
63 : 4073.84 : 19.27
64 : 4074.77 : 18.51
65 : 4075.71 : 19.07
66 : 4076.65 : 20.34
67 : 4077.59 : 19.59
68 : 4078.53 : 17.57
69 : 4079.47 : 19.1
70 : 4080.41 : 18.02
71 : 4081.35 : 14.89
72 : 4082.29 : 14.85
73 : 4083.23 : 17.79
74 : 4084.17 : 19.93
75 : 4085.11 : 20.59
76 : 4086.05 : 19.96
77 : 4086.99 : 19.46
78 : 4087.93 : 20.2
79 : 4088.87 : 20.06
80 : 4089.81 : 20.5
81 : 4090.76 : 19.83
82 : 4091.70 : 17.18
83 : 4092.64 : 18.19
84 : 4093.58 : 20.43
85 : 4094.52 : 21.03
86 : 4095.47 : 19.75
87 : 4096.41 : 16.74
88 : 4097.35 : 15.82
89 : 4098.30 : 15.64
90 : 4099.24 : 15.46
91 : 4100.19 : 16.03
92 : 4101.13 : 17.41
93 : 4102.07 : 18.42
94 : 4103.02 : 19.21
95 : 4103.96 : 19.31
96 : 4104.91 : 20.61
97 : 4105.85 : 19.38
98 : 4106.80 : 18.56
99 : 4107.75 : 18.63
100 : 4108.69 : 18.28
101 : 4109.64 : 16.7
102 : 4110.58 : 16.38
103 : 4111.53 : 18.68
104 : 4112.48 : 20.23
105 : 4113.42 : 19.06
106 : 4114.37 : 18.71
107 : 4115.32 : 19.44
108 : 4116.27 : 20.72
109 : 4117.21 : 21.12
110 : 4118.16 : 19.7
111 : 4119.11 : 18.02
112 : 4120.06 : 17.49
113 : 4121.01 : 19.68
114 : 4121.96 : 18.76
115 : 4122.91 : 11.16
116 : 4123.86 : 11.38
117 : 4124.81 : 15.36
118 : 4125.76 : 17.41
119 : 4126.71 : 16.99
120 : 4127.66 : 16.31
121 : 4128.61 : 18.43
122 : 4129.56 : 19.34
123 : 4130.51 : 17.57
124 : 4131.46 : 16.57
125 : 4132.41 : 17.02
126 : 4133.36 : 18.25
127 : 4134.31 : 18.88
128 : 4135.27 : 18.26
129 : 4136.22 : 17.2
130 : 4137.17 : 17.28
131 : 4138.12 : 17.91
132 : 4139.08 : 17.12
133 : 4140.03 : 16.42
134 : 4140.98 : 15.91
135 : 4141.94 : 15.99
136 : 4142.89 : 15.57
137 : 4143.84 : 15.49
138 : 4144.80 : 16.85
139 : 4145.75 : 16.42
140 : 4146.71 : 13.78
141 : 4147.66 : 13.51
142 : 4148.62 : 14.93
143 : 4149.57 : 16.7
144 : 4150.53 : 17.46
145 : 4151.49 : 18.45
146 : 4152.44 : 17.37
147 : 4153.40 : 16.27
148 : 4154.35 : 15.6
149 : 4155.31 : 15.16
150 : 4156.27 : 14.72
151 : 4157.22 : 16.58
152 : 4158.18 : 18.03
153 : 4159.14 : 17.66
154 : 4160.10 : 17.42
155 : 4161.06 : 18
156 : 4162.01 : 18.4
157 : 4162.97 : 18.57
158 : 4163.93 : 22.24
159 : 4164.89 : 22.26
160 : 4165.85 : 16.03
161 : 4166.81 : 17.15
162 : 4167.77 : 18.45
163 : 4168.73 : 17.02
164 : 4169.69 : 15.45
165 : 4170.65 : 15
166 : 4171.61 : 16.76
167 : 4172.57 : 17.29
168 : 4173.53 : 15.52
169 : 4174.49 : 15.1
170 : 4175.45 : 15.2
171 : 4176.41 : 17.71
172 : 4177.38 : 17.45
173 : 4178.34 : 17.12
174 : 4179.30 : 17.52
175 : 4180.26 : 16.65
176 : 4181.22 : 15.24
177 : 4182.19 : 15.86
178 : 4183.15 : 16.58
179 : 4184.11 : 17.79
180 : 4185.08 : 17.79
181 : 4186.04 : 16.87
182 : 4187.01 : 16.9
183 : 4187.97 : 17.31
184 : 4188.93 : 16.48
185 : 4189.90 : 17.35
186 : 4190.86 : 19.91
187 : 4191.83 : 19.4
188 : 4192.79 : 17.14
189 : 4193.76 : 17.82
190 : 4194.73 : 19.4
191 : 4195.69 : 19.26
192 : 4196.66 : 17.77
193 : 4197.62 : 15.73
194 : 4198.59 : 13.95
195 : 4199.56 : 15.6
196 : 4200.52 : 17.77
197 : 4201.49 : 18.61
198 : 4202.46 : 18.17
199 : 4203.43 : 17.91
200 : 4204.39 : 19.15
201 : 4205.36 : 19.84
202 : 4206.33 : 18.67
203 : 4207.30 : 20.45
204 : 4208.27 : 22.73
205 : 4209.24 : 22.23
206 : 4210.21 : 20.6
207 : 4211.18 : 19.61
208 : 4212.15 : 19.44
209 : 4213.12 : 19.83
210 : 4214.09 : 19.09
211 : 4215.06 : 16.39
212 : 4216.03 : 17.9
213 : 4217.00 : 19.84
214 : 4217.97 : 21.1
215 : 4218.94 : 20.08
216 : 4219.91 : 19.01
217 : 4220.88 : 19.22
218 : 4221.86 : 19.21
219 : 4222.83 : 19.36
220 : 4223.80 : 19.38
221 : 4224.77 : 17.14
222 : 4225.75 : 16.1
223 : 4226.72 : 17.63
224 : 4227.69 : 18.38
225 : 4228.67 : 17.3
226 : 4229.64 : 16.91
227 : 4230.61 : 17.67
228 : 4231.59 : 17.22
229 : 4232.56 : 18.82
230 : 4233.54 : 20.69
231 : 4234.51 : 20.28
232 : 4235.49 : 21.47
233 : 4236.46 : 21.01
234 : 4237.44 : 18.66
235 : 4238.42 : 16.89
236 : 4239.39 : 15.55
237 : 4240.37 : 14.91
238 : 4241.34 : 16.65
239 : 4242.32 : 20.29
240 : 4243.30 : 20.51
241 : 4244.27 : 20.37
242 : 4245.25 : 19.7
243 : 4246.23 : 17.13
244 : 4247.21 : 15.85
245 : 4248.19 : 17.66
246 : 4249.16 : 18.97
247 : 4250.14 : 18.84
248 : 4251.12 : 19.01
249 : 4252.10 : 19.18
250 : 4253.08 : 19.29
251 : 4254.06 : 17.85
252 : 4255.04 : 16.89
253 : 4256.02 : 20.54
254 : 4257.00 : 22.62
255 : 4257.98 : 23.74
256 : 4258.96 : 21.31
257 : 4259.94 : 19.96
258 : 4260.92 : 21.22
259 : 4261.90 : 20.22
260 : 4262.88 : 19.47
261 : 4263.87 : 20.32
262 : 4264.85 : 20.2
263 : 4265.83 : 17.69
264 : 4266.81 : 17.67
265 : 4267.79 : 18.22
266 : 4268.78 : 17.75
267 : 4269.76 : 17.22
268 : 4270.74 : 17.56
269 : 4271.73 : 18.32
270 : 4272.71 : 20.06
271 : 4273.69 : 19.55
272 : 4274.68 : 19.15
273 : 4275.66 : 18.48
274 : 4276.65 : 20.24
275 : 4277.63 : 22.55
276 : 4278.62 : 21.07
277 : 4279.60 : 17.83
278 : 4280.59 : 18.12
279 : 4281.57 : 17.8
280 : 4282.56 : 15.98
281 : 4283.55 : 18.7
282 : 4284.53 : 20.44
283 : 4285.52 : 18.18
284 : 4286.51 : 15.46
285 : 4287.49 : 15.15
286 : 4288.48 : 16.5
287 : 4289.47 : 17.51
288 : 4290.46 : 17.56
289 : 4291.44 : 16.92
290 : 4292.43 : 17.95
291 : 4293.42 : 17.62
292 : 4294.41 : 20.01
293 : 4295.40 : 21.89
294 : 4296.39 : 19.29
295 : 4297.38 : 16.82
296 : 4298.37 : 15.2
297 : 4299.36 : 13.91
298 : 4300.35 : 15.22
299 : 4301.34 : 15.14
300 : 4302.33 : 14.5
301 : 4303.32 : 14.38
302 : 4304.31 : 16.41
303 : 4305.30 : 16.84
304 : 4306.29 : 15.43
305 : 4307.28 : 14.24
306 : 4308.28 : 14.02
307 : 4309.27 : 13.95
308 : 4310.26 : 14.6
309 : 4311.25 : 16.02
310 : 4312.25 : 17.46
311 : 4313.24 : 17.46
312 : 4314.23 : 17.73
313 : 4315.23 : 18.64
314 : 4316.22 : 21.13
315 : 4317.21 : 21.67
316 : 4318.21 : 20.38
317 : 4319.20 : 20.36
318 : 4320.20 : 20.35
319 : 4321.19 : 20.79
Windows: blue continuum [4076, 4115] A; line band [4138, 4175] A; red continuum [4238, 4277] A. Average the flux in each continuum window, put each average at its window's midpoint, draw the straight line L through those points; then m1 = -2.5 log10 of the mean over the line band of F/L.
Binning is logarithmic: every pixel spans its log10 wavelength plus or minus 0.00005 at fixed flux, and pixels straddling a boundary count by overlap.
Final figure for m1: 0.12 mag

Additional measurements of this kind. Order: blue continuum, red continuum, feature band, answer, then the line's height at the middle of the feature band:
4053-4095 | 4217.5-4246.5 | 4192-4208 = 0.03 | 18.6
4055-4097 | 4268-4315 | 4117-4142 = 0.05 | 18.1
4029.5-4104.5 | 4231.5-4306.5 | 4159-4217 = 0.02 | 18.3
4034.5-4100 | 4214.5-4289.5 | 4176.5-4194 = 0.08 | 18.5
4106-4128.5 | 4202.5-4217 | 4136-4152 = 0.13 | 18.3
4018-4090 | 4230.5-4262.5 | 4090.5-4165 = 0.06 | 18.6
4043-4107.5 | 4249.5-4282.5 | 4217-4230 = 0.03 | 19.1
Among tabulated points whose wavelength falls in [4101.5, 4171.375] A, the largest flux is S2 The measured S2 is 22.26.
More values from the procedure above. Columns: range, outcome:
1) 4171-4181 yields 17.71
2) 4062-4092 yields 22.38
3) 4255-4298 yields 23.74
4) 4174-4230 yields 22.73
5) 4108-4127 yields 21.12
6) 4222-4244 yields 21.47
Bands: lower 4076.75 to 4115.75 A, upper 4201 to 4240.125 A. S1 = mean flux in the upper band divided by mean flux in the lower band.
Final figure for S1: 1.03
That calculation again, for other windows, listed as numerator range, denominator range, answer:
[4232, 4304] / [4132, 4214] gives 1.06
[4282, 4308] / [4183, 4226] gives 0.91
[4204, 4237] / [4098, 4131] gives 1.07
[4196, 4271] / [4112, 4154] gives 1.10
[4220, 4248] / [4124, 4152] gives 1.10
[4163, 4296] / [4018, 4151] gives 1.03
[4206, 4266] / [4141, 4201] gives 1.13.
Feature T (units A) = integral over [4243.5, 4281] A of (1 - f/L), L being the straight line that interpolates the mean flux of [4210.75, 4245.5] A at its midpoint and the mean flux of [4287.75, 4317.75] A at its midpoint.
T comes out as -3.0 A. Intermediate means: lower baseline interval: 18.7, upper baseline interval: 16.9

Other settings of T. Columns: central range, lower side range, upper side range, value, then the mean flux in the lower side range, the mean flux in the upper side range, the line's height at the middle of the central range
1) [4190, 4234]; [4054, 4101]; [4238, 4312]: -1.5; 18.1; 18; 18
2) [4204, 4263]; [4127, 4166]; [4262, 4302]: -4.5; 17.1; 18.1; 17.8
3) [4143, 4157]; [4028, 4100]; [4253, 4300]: 1.9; 18.1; 18.7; 18.4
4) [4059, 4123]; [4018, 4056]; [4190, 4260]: -0.1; 18.3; 18.8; 18.5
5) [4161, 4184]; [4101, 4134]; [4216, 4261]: 1.5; 18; 18.9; 18.4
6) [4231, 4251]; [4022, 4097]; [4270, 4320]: -0.8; 18.4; 17.6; 17.8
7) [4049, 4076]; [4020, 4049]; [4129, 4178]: 0.6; 18.6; 17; 18.2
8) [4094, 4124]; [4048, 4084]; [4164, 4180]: -1.1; 17.8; 17.1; 17.5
